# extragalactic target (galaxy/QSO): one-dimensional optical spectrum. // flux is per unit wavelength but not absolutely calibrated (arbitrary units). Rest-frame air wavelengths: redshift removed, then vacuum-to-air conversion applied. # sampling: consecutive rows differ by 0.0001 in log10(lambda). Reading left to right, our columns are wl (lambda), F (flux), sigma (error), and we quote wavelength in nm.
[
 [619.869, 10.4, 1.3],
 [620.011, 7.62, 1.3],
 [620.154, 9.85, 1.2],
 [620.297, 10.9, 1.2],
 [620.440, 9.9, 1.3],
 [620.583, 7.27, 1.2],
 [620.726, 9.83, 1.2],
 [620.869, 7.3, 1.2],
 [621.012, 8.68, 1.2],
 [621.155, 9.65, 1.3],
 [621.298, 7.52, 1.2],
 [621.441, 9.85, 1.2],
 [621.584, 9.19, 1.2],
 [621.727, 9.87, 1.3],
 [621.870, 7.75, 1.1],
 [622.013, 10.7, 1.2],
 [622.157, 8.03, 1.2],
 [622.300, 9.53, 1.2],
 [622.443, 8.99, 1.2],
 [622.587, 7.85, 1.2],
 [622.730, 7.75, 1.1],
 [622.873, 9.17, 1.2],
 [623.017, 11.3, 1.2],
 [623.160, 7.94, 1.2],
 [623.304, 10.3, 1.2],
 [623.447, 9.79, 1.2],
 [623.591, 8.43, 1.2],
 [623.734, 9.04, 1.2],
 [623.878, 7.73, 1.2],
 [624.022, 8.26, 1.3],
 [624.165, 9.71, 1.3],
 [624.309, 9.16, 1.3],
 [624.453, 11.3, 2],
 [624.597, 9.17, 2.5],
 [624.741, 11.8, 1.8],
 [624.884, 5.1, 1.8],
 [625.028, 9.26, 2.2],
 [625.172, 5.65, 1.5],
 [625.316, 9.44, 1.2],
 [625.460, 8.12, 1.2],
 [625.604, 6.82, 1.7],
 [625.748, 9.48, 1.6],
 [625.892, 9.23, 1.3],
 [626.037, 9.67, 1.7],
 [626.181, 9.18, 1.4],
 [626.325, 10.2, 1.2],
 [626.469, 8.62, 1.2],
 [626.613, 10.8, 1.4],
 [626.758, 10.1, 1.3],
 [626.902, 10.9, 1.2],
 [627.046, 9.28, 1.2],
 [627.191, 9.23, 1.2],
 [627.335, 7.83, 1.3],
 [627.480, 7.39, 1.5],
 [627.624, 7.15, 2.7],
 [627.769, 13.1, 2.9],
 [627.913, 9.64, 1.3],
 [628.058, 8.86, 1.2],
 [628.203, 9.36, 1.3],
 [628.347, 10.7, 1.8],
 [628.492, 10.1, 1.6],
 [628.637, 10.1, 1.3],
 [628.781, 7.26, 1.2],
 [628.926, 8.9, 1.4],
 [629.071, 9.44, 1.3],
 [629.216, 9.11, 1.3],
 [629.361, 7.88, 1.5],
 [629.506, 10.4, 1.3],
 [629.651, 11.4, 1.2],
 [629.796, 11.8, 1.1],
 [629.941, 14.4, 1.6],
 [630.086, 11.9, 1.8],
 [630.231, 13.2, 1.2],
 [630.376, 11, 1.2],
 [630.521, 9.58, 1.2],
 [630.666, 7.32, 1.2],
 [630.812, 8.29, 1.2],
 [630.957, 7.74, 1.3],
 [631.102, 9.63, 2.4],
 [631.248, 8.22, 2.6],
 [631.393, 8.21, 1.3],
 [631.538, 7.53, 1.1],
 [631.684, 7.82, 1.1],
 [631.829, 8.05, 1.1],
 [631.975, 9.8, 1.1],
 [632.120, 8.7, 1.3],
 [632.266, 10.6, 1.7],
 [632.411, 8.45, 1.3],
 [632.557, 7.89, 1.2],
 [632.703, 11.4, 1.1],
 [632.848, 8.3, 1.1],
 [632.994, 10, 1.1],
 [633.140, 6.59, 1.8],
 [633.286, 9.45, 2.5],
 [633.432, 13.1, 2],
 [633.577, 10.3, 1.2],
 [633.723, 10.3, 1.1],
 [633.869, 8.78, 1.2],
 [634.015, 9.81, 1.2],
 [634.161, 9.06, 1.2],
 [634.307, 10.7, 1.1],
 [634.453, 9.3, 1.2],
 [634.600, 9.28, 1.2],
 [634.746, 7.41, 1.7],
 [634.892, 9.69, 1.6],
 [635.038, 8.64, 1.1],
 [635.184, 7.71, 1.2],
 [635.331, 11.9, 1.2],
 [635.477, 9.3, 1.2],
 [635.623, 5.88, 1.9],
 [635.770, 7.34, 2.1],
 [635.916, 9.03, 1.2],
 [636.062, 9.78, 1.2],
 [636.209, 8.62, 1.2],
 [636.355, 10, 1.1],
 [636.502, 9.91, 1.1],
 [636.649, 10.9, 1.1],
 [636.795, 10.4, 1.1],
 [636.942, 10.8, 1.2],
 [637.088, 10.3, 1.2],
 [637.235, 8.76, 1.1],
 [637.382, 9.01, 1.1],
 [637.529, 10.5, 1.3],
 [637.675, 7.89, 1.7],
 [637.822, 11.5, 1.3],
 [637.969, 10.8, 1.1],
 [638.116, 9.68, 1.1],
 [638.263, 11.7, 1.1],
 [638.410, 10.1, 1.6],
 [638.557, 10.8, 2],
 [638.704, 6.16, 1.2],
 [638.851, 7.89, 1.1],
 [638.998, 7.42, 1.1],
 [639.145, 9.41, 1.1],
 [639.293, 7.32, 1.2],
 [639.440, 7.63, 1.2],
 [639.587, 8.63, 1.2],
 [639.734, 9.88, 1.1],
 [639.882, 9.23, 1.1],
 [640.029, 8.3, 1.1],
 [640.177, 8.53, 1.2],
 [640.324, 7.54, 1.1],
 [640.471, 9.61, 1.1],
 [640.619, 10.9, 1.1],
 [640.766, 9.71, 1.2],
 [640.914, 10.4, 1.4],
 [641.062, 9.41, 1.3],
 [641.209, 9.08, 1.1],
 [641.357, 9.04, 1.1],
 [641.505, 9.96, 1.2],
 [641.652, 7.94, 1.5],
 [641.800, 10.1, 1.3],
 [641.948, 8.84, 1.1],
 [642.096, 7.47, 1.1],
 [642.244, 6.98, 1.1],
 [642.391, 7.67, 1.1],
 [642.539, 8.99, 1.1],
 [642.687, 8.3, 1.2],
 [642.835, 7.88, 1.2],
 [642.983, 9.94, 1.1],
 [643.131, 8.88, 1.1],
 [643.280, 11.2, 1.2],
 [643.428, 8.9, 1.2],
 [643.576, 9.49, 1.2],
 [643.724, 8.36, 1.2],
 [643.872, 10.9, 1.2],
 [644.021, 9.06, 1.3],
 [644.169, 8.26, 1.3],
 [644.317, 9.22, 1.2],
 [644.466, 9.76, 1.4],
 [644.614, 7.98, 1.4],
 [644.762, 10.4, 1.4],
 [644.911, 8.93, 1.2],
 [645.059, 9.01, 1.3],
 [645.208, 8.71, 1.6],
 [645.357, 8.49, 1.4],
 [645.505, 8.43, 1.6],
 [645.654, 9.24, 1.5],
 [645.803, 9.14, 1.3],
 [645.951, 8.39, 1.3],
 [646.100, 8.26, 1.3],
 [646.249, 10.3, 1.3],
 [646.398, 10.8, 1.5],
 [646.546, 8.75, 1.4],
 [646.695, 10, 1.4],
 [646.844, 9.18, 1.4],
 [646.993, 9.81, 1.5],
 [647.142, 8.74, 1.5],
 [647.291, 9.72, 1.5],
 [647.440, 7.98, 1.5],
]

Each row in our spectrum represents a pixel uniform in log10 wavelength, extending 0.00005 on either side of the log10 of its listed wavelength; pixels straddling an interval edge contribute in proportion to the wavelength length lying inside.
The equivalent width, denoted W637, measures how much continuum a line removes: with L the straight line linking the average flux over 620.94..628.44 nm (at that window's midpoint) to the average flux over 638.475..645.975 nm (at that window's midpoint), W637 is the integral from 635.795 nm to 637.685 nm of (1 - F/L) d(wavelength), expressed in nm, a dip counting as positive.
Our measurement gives -0.15 nm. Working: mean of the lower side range 9.11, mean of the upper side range 8.9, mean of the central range 9.69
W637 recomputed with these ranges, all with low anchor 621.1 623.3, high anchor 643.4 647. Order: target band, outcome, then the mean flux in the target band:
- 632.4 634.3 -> -0.10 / 9.57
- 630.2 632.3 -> 0.04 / 8.93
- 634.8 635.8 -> 0.05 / 8.67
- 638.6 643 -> 0.23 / 8.67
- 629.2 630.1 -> -0.19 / 11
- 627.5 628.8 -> -0.07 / 9.6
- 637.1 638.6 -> -0.15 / 10.1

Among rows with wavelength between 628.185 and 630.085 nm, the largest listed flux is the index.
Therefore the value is 14.4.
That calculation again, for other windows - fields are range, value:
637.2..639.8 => 11.7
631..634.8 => 13.1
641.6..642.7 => 10.1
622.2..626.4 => 11.8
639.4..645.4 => 11.2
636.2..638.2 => 11.5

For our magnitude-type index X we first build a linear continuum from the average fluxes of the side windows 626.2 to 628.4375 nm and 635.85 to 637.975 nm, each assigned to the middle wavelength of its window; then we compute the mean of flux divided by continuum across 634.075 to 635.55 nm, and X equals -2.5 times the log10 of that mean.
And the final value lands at 0.06 mag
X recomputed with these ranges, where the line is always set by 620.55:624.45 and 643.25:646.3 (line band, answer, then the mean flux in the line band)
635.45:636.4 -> 0.07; 8.49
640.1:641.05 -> -0.04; 9.44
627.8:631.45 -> -0.09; 9.82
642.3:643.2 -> 0.06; 8.58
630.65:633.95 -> 0.00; 9.01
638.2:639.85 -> 0.03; 8.8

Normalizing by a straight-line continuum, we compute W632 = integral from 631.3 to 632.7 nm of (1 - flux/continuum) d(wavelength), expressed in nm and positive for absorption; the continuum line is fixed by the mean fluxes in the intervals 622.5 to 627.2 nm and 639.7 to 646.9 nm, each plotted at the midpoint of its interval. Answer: 0.060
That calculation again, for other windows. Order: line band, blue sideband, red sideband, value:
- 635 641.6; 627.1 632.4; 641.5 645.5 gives -0.10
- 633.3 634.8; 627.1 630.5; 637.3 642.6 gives -0.04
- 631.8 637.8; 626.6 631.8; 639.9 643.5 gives -0.05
